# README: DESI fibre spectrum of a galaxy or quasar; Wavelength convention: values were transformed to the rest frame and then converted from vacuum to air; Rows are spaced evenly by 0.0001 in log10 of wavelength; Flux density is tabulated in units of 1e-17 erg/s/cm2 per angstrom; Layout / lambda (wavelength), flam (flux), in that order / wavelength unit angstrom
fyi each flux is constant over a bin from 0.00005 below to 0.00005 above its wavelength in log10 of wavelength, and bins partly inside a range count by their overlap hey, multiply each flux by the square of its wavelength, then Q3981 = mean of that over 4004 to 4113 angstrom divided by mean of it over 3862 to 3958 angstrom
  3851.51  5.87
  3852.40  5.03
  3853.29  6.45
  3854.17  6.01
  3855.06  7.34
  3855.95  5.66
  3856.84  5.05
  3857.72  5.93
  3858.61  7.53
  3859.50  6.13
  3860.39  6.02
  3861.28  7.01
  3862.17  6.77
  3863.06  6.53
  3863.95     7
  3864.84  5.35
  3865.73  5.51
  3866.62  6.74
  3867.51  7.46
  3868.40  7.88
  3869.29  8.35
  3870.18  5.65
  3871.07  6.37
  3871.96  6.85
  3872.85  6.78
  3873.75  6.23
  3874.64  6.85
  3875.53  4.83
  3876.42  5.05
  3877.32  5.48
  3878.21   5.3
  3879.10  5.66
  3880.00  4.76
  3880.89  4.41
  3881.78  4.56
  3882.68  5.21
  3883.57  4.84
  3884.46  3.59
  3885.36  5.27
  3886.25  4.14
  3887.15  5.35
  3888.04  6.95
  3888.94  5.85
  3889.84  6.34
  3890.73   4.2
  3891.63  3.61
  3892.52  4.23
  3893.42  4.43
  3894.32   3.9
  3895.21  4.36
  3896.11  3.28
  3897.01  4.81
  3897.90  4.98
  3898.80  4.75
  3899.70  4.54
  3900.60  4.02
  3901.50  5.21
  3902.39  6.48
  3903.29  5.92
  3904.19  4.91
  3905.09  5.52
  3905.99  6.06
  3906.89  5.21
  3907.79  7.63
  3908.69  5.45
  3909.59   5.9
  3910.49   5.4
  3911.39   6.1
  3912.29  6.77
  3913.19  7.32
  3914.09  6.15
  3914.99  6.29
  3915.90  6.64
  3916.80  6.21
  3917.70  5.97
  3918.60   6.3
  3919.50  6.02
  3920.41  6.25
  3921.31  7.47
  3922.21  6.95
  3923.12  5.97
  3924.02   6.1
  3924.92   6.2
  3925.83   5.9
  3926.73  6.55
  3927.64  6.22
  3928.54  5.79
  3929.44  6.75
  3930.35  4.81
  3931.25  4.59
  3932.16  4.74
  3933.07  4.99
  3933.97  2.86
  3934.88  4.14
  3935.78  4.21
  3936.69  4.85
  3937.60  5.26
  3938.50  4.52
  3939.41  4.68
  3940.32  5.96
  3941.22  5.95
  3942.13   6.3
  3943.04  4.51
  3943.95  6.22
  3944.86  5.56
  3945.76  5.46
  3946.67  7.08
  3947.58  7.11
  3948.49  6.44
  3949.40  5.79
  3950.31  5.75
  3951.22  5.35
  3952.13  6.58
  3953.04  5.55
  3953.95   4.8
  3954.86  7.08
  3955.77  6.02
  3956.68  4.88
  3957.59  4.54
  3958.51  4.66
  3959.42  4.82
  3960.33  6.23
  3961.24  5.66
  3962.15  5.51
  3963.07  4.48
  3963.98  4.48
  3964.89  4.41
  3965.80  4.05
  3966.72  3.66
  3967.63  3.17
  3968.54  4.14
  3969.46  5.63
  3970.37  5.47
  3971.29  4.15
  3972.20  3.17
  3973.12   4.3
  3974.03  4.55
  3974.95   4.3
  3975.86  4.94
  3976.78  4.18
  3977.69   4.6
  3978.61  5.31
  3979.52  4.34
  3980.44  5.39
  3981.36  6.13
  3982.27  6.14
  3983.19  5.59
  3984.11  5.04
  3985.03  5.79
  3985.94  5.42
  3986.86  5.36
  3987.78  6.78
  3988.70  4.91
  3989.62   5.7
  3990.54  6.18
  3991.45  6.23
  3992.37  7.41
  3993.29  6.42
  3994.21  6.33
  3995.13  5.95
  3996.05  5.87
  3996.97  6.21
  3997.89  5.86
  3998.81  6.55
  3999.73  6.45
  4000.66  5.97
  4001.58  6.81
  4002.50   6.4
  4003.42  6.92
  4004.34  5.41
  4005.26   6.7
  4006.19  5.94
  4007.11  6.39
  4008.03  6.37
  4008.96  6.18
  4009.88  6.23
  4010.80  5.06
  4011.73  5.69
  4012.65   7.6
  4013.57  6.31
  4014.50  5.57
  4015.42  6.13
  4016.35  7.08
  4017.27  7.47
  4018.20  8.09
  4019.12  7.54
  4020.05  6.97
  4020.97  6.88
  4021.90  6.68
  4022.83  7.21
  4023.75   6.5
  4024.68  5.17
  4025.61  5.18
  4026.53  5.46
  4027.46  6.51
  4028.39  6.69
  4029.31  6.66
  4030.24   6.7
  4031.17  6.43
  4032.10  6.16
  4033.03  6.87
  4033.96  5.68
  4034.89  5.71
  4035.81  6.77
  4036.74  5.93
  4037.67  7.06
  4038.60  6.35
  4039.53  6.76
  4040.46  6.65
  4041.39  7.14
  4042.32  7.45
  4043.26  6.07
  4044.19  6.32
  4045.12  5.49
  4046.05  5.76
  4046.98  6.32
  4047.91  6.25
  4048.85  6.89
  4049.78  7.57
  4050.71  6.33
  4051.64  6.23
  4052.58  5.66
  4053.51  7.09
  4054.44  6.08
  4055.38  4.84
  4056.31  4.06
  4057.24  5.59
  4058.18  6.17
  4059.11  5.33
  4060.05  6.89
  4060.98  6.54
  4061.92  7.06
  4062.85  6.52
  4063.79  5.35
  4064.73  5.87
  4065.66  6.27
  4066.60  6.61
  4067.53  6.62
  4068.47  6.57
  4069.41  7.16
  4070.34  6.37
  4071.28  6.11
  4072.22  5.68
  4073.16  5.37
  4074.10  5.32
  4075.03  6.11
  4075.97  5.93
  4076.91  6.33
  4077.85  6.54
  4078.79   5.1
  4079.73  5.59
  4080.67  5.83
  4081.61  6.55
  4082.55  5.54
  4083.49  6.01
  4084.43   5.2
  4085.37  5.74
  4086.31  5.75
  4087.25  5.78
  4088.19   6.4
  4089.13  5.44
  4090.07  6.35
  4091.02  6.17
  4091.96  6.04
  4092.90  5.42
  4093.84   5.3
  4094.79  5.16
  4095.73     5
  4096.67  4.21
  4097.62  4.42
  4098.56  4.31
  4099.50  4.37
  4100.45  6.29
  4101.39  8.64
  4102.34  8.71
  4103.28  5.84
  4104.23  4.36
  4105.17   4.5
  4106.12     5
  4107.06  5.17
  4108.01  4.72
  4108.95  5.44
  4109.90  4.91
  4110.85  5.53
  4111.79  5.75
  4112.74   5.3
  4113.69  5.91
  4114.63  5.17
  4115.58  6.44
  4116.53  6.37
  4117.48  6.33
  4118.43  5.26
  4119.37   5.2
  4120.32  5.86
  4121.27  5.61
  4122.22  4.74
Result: 1.2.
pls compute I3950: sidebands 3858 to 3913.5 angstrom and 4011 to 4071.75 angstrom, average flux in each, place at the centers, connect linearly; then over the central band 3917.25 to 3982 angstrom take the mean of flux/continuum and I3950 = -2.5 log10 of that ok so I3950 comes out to 0.12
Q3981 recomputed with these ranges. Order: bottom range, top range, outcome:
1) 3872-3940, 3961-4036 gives 1.12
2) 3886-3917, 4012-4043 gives 1.30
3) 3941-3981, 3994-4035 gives 1.27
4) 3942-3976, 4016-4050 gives 1.31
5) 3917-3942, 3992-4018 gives 1.18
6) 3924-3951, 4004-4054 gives 1.22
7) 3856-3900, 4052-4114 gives 1.15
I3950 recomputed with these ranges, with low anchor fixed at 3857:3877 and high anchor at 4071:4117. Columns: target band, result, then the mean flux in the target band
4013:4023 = -0.165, 6.9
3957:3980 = 0.309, 4.59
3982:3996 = 0.015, 5.94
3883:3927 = 0.141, 5.55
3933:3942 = 0.282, 4.79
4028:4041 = -0.106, 6.46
